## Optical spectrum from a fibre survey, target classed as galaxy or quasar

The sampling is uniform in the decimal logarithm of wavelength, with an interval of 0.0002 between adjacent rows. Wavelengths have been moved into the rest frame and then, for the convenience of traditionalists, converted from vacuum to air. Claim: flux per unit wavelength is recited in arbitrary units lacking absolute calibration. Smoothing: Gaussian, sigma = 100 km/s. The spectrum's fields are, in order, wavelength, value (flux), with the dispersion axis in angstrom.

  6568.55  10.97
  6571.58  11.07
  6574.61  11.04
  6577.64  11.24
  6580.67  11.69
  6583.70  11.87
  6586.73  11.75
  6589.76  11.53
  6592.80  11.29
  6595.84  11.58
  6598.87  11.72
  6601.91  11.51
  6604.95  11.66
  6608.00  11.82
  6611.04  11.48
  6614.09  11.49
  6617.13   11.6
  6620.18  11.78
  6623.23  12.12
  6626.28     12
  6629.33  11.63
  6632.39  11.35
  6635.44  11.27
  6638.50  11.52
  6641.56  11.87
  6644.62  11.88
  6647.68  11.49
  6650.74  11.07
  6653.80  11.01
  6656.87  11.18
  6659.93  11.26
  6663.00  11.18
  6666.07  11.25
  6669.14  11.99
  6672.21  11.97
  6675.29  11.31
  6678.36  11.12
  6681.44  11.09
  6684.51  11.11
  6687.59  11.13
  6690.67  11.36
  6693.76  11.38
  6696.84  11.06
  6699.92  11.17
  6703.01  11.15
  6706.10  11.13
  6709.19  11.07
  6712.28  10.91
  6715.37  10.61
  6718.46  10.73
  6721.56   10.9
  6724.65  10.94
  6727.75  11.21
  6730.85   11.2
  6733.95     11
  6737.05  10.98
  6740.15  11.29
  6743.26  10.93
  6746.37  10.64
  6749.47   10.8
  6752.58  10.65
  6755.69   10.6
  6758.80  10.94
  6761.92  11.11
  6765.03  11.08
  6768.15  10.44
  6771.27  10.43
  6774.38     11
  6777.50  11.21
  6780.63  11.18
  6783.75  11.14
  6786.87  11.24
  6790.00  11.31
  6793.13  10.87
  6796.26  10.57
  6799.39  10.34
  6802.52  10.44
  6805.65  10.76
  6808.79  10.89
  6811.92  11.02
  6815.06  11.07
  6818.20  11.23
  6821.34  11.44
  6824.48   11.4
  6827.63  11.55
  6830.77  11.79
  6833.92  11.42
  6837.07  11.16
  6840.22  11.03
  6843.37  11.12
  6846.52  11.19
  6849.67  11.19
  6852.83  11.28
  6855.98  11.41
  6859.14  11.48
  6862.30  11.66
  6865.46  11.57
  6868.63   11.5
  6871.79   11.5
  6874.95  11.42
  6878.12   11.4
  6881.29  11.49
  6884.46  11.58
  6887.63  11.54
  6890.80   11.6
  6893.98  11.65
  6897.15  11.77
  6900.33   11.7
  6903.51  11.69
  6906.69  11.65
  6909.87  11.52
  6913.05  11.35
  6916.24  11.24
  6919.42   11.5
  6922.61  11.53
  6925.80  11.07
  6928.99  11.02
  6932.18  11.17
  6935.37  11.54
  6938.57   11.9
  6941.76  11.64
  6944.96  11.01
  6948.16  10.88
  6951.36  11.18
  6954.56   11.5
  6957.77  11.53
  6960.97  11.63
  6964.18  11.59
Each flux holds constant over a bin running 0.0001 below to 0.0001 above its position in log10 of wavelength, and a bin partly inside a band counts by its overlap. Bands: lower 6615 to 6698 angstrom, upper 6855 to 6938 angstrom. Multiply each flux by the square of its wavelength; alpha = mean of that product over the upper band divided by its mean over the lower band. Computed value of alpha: 1.1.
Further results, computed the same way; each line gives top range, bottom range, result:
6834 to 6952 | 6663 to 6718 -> 1.08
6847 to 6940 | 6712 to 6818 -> 1.09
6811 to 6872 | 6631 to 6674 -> 1.05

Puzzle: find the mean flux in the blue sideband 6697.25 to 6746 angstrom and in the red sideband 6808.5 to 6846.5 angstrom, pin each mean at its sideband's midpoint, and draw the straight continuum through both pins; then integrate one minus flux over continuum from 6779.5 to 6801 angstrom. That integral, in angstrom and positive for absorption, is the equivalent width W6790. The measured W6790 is 0.4 angstrom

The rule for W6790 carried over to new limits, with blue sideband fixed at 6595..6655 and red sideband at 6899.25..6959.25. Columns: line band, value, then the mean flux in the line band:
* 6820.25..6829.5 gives 0.0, 11.5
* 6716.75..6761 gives 2.3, 10.9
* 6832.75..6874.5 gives 0.4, 11.3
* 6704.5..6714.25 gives 0.4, 11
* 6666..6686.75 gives 0.3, 11.4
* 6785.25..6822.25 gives 1.8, 10.9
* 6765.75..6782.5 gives 0.9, 10.9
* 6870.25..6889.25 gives -0.1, 11.5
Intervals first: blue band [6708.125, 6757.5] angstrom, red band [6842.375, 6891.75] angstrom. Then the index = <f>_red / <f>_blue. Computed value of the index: 1.0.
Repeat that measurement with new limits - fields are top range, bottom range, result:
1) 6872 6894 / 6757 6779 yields 1.06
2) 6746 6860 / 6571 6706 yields 0.96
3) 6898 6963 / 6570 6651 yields 0.99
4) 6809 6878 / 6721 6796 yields 1.04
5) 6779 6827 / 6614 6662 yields 0.95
